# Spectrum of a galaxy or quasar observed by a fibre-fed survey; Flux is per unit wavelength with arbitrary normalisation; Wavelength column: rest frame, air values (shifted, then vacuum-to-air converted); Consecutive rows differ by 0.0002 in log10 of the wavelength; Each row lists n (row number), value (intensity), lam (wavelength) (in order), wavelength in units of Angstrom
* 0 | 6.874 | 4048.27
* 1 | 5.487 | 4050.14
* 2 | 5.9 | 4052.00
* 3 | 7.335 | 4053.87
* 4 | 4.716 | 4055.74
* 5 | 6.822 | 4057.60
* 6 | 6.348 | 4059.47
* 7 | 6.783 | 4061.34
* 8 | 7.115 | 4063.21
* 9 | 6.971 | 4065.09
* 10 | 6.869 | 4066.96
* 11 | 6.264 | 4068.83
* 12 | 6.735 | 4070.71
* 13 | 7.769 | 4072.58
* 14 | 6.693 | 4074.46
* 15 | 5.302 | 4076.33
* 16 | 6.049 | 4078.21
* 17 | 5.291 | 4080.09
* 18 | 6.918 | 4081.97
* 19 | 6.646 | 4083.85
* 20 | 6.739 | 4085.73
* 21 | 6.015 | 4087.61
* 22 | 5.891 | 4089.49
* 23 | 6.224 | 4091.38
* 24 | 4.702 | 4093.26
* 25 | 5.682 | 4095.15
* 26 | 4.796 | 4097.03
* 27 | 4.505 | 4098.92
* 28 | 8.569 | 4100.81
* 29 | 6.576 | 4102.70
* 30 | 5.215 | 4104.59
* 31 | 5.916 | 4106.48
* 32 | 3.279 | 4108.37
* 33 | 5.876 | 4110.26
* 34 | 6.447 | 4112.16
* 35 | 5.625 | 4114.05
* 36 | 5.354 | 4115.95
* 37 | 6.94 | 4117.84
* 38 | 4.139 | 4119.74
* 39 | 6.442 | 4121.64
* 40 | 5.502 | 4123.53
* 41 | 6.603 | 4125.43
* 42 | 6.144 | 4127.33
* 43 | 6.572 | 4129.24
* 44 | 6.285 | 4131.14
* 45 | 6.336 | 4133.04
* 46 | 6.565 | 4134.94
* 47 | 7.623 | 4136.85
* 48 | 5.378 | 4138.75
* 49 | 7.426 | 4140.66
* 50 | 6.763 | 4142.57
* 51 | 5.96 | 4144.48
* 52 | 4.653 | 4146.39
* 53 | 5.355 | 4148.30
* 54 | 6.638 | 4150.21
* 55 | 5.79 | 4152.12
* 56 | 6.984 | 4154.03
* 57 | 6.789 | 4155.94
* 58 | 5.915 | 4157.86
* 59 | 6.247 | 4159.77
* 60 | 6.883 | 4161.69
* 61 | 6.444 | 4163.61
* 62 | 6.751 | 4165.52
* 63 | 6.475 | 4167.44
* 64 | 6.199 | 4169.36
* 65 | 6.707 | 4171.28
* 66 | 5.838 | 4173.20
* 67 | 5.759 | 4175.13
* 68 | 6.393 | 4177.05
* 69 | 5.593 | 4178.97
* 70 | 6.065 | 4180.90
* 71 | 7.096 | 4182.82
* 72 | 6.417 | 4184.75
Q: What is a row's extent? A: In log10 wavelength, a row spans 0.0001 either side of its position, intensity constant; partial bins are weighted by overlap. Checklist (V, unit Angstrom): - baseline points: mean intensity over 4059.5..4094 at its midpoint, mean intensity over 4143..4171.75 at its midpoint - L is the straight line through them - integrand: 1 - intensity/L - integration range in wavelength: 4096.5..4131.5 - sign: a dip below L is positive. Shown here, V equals 2.7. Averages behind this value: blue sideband 6.4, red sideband 6.26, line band 5.83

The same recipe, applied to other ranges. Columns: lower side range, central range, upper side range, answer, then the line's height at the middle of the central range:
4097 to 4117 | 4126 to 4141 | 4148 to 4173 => -1.1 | 6.05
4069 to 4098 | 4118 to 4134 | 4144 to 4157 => 0.0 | 6.05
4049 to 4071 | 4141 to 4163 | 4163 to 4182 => 0.2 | 6.27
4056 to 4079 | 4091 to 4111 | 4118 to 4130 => 2.1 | 6.21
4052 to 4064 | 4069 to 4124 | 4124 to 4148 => 3.9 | 6.39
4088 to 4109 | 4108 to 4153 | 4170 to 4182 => -1.6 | 5.81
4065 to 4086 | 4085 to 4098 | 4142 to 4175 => 1.5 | 6.45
